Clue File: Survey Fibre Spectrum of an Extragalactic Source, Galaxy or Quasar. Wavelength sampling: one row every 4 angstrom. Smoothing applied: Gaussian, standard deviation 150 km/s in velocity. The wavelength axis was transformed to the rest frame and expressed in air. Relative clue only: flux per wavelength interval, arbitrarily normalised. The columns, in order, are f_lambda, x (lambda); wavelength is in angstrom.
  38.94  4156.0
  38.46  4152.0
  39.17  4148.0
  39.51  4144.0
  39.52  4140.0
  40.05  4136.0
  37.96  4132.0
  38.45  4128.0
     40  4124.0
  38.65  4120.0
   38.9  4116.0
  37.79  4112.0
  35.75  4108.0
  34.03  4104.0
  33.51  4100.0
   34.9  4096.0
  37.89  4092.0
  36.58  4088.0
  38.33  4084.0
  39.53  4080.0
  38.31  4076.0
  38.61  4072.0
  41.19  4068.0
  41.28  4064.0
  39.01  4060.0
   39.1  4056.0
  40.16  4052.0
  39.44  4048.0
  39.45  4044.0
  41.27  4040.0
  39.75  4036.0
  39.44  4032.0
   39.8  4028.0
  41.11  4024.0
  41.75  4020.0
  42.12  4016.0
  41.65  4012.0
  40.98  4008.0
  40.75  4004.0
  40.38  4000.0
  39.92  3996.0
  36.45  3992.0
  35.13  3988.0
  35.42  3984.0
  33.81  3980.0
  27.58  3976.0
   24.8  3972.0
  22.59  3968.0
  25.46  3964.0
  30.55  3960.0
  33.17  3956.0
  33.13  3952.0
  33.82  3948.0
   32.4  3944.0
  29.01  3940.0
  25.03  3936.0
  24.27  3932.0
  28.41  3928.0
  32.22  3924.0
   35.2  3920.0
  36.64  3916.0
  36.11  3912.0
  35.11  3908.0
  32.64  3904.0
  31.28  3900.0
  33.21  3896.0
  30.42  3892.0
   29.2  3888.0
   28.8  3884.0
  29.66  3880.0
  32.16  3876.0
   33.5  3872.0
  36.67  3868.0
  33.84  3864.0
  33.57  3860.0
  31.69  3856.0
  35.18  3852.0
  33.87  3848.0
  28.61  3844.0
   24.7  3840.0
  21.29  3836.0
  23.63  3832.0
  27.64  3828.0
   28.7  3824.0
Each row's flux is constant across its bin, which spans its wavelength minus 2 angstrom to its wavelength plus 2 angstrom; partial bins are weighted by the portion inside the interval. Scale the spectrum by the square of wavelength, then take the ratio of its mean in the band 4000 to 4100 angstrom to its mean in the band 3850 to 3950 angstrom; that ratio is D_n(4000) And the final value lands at 1.3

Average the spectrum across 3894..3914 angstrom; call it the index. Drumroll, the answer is 33.7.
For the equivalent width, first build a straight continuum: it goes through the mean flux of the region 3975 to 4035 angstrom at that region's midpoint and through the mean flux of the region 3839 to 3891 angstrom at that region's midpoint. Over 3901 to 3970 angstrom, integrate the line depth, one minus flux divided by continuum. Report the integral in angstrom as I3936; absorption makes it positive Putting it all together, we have 8.2 angstrom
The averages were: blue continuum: 31.8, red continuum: 38.6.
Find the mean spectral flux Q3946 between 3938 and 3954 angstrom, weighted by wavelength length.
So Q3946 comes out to 32.1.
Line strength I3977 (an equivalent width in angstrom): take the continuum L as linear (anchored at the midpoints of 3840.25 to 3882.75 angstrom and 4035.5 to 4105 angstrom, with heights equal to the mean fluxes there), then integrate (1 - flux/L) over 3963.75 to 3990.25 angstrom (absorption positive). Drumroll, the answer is 4.6 angstrom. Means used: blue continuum 32.5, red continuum 38.5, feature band 29.6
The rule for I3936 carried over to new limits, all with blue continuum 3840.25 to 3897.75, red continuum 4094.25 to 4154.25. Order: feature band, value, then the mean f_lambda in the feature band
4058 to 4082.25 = -2.05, 39.6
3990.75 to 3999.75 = -1.01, 38.8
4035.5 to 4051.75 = -1.84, 40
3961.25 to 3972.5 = 3.14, 24.6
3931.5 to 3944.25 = 2.32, 27.4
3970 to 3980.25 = 1.94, 27.9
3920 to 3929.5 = 0.50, 31.4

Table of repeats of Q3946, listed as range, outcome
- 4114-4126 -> 39.2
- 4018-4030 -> 40.9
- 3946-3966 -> 31.2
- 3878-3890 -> 29.2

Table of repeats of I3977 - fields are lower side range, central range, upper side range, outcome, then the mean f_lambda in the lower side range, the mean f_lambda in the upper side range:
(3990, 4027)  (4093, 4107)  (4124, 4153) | 1.8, 40.5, 39.1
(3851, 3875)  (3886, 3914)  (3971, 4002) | 1.3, 33.9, 34.5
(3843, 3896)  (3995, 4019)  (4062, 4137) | -3.6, 32.2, 38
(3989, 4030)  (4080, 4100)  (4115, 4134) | 1.2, 40.4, 38.8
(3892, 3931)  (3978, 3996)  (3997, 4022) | 1.7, 33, 41.2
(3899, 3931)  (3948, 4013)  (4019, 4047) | 6.1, 33.2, 40.3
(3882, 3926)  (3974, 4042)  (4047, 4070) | -1.7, 32.8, 40.1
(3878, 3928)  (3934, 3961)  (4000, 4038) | 3.5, 32.4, 40.8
